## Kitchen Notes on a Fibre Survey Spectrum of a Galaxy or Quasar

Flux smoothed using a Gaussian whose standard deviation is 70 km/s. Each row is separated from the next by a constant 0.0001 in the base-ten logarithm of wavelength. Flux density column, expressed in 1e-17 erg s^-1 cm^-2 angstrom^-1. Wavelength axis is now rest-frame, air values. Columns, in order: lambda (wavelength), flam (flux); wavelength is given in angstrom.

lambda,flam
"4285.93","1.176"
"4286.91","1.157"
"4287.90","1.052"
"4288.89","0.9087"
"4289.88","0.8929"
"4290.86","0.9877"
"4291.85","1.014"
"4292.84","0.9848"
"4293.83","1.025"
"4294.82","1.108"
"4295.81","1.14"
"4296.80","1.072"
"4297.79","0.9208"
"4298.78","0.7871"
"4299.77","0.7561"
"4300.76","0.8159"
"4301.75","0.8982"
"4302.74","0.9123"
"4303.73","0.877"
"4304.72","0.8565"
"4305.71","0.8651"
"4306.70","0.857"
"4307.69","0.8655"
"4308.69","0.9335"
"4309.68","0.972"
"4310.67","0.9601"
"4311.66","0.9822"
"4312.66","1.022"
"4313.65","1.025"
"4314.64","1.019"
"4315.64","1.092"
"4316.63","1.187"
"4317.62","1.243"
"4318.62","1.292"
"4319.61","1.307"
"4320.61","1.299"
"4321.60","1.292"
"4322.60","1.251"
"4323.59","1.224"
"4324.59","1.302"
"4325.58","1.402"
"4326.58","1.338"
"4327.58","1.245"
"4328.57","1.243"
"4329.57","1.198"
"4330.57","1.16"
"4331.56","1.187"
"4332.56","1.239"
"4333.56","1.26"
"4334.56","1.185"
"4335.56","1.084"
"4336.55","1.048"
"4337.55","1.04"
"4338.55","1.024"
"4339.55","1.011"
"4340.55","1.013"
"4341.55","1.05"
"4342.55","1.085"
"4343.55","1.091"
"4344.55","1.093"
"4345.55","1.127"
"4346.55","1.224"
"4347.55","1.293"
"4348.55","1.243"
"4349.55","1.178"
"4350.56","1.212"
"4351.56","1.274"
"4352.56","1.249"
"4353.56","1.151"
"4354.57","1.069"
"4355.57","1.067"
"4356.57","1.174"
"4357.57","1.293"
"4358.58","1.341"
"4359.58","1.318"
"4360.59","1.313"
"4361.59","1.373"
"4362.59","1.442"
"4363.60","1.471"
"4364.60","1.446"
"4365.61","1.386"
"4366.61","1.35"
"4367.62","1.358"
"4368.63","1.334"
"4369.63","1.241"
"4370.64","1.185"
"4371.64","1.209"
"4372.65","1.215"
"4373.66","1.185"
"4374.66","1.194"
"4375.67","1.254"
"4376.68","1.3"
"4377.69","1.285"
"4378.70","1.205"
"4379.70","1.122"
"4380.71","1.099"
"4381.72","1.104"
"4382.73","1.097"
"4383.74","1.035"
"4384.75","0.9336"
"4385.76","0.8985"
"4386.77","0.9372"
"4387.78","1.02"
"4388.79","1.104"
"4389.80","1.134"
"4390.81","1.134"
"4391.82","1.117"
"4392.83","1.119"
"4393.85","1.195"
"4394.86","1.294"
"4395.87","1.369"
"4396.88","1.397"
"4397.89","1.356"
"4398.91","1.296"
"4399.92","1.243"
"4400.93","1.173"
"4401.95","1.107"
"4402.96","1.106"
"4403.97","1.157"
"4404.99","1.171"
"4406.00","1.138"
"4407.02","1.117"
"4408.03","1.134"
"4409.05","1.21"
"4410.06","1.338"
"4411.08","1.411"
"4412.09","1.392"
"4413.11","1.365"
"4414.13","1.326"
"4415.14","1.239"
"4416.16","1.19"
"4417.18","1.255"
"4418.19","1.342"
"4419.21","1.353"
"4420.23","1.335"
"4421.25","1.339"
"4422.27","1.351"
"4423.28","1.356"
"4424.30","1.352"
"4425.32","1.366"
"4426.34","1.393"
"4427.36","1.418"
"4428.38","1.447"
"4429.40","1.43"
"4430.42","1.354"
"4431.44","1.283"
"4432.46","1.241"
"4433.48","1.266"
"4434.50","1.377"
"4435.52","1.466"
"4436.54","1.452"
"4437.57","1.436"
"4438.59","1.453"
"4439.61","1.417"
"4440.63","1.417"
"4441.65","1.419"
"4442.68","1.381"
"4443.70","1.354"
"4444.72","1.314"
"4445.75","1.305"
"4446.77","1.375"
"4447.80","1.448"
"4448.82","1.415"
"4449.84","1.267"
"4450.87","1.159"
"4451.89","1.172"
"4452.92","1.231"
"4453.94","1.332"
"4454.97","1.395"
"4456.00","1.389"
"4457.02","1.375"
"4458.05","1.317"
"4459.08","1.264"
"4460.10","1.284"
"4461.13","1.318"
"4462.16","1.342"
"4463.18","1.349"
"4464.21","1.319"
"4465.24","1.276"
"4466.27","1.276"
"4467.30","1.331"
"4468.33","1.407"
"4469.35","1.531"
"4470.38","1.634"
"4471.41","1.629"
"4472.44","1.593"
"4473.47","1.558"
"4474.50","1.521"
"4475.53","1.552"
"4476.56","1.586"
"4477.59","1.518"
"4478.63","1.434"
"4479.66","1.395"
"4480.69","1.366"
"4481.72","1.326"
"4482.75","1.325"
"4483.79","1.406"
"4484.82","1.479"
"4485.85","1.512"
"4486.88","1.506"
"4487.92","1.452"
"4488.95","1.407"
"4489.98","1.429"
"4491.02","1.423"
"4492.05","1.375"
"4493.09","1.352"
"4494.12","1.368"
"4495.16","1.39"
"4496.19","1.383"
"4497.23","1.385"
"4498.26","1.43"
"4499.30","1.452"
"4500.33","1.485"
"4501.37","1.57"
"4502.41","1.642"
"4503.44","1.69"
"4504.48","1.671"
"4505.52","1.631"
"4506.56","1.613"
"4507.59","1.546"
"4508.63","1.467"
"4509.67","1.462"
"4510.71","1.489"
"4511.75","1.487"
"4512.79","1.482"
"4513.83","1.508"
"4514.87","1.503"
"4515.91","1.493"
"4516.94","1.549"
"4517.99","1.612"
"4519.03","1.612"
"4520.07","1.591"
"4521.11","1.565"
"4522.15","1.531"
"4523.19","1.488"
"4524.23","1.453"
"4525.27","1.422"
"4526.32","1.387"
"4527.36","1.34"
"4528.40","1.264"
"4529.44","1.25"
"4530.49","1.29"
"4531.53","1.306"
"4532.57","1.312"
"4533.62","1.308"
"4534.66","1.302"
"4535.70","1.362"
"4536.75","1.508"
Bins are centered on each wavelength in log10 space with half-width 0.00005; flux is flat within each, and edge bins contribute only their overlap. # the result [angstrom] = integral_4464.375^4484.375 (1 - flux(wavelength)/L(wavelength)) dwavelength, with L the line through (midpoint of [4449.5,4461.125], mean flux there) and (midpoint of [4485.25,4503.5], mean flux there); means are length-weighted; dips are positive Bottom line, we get -1.2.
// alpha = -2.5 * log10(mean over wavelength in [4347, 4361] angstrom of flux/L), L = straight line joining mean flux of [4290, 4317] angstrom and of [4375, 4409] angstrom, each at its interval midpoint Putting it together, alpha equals -0.146 mag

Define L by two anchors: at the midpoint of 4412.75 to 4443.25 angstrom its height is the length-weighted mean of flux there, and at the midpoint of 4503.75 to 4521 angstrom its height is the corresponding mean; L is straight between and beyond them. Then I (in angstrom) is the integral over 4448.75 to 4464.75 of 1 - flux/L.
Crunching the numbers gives 1.34 angstrom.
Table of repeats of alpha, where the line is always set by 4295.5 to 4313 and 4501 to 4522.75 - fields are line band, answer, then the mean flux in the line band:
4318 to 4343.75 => -0.195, 1.19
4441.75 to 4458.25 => 0.029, 1.33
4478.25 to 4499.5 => 0.058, 1.41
